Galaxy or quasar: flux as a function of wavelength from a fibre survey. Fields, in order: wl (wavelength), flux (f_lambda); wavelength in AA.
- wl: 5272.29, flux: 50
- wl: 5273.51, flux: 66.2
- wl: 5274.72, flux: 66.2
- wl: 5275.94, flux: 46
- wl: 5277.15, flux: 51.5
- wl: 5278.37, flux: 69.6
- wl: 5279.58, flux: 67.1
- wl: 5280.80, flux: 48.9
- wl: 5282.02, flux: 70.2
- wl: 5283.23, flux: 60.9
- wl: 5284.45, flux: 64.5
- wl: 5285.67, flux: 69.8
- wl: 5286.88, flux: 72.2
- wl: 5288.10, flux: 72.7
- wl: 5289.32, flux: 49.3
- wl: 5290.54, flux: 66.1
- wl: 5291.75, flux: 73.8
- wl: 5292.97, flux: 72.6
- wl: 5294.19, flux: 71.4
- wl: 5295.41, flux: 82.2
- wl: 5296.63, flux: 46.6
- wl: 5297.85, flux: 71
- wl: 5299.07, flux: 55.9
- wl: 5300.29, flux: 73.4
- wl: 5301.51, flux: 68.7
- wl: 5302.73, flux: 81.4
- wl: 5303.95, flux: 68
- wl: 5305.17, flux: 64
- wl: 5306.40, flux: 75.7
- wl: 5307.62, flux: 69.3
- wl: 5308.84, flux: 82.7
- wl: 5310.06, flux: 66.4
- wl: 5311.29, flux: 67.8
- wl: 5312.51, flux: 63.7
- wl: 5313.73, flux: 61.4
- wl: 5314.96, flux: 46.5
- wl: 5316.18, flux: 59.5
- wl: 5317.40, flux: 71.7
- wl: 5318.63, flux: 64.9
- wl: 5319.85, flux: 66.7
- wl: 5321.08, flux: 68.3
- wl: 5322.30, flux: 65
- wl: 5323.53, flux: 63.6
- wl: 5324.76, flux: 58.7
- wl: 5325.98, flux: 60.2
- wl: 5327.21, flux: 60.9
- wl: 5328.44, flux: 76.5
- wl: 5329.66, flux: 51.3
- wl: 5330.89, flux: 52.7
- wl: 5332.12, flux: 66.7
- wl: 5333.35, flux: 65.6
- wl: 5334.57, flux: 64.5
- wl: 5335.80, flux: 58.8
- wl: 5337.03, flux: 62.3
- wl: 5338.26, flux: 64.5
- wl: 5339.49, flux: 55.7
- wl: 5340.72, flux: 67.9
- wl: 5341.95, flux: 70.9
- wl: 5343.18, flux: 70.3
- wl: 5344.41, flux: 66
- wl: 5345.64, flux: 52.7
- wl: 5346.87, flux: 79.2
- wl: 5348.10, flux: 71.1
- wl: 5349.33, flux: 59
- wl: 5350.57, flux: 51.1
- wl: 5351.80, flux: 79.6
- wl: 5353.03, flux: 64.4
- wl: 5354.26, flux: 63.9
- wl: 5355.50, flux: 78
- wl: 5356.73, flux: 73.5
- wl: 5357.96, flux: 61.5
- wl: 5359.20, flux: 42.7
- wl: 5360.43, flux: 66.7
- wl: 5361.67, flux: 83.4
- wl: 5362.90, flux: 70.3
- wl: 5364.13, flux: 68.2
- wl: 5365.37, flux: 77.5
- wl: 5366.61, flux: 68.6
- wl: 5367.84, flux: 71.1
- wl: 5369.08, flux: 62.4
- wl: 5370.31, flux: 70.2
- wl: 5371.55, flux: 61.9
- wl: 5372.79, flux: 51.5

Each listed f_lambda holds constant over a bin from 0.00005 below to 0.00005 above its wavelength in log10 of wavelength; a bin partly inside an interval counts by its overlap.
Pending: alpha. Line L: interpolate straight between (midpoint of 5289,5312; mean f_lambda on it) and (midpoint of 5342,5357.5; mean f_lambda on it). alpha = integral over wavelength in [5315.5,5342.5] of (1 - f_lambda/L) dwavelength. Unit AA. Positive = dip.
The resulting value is 1.9 AA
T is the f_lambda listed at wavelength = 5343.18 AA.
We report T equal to 70.3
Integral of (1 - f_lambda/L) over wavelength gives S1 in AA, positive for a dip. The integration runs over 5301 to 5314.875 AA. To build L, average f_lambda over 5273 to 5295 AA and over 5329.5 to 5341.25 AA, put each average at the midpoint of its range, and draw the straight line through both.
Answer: -1.3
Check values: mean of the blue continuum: 64.6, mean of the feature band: 69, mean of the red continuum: 61.3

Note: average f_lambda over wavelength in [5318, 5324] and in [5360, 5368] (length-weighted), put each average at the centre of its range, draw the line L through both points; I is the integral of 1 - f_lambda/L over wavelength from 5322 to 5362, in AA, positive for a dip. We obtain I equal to 2.69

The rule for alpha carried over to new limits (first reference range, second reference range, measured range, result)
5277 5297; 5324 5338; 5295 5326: -1.3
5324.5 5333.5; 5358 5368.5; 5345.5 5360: 0.2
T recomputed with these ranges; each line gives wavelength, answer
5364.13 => 68.2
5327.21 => 60.9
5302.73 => 81.4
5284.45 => 64.5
